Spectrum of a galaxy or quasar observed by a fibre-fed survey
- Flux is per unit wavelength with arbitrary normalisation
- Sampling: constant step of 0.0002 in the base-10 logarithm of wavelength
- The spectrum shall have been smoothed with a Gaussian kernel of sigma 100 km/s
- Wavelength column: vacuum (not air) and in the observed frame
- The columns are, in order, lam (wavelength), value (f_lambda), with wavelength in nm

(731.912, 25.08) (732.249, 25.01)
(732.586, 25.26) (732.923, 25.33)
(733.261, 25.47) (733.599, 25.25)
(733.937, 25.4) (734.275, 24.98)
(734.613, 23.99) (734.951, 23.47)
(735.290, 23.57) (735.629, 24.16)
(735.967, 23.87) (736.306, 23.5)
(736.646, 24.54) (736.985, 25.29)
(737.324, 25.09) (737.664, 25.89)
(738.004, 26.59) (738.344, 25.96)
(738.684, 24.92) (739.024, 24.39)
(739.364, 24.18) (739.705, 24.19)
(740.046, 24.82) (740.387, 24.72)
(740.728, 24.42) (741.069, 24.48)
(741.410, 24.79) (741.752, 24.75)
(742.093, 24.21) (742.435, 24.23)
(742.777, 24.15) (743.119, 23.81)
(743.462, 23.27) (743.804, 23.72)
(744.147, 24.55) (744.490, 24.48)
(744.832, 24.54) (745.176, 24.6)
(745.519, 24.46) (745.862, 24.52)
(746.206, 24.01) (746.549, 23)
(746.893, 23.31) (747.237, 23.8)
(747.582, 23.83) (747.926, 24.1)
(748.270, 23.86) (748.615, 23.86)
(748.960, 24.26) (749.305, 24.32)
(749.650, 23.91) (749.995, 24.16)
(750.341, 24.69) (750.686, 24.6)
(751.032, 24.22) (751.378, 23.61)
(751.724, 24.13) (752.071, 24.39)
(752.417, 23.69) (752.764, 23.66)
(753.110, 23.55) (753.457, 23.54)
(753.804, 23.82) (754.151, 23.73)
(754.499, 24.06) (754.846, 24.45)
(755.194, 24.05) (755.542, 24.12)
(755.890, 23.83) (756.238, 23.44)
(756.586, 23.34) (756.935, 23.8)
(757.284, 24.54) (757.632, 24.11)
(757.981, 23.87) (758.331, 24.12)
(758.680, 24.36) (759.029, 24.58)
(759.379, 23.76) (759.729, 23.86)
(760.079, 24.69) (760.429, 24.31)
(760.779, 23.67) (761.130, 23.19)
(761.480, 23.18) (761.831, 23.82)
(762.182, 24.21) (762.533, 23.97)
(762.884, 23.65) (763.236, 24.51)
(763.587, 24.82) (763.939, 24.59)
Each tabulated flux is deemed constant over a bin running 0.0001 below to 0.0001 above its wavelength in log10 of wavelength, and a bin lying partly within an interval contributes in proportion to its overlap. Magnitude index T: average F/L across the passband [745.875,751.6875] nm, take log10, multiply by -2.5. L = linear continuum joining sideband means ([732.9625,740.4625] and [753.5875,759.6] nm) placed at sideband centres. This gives 0.01 mag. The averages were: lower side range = 24.7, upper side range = 24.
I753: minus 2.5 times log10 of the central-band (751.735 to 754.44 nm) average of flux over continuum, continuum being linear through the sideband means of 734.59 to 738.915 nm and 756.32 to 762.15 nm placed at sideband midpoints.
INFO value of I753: 0.02 mag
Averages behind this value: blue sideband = 24.7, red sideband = 23.9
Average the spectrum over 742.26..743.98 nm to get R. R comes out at 23.8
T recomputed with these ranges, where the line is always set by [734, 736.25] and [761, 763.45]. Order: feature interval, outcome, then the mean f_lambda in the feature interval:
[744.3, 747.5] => -0.005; 24.1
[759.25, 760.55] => -0.014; 24.2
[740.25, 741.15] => -0.024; 24.5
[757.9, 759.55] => -0.013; 24.1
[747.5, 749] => -0.001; 24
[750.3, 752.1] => -0.014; 24.2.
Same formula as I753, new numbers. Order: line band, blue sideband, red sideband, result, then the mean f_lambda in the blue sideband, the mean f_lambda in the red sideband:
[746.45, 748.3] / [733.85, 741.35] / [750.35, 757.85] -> 0.03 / 24.7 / 24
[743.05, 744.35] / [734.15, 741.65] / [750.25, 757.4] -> 0.02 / 24.6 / 24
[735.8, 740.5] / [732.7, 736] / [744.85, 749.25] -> -0.02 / 24.6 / 24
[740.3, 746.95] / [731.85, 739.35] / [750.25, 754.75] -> 0.01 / 24.9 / 24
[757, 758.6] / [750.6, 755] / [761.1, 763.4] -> -0.01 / 23.9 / 23.8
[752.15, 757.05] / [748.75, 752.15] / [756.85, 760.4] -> 0.02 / 24.2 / 24.2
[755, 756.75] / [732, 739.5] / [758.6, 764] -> 0.02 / 24.8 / 24.1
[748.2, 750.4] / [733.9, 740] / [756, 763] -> 0.01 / 24.7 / 23.9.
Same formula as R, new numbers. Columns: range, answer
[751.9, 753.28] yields 23.8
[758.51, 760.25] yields 24.2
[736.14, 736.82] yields 24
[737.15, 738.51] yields 25.9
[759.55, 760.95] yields 24.1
